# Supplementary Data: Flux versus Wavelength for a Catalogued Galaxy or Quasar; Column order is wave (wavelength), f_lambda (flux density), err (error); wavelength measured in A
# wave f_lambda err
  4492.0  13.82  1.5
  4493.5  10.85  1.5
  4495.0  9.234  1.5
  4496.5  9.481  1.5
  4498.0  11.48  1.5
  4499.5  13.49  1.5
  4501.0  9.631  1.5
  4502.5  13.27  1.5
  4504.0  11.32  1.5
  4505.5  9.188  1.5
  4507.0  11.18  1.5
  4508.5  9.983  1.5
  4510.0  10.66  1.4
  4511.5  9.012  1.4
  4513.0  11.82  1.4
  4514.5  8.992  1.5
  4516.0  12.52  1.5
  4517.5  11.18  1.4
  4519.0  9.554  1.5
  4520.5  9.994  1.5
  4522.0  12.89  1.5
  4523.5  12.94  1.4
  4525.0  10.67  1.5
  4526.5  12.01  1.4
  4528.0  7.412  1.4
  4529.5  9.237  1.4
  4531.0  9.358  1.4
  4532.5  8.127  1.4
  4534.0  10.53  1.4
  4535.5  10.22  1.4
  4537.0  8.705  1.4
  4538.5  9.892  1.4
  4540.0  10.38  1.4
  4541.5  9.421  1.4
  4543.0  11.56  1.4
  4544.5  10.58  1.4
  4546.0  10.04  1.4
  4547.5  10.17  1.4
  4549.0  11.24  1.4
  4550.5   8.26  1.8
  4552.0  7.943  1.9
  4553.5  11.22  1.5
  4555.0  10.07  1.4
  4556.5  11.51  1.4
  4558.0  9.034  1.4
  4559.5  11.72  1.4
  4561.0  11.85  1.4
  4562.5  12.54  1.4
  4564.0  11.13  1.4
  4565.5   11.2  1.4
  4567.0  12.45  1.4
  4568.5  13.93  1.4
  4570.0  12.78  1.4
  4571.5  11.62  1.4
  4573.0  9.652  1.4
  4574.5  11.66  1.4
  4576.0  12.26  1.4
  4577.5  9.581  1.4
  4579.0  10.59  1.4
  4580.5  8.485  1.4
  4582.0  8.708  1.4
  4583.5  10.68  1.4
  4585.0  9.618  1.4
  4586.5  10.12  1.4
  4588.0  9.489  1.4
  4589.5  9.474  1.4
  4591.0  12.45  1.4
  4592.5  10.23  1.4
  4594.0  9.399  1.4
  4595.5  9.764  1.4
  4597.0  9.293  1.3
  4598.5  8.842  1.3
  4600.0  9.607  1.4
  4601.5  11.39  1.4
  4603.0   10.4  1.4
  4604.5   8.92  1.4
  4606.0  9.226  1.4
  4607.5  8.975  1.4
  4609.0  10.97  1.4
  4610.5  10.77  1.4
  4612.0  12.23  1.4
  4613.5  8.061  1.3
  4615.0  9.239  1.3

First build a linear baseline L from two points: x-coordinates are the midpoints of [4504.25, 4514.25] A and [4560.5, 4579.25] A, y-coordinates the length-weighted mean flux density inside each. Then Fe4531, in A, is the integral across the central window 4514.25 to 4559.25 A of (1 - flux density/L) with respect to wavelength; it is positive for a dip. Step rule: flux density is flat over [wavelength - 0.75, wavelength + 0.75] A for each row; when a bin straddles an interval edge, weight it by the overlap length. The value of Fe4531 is 2.8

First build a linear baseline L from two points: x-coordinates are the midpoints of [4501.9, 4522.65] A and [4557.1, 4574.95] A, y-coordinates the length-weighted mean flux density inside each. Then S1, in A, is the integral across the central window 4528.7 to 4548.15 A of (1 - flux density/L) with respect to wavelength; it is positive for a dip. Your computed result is 2.3 A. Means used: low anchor 10.8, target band 9.86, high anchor 11.6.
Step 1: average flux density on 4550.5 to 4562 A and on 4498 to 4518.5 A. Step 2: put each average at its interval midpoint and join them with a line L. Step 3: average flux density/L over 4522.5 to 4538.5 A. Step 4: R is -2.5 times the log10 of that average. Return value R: 0.08 mag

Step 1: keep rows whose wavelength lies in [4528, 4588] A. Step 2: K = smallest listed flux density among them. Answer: 7.412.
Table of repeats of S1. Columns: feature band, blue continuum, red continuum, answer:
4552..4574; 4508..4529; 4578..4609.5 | -2.6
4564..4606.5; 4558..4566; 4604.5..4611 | 0.8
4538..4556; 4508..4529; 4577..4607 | 0.4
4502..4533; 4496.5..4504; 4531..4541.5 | 0.4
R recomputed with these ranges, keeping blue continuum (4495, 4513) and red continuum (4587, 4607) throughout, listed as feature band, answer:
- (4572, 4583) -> -0.012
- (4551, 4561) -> -0.006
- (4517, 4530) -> -0.009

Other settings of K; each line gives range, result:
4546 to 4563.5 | 7.943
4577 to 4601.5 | 8.485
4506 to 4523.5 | 8.992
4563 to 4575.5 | 9.652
